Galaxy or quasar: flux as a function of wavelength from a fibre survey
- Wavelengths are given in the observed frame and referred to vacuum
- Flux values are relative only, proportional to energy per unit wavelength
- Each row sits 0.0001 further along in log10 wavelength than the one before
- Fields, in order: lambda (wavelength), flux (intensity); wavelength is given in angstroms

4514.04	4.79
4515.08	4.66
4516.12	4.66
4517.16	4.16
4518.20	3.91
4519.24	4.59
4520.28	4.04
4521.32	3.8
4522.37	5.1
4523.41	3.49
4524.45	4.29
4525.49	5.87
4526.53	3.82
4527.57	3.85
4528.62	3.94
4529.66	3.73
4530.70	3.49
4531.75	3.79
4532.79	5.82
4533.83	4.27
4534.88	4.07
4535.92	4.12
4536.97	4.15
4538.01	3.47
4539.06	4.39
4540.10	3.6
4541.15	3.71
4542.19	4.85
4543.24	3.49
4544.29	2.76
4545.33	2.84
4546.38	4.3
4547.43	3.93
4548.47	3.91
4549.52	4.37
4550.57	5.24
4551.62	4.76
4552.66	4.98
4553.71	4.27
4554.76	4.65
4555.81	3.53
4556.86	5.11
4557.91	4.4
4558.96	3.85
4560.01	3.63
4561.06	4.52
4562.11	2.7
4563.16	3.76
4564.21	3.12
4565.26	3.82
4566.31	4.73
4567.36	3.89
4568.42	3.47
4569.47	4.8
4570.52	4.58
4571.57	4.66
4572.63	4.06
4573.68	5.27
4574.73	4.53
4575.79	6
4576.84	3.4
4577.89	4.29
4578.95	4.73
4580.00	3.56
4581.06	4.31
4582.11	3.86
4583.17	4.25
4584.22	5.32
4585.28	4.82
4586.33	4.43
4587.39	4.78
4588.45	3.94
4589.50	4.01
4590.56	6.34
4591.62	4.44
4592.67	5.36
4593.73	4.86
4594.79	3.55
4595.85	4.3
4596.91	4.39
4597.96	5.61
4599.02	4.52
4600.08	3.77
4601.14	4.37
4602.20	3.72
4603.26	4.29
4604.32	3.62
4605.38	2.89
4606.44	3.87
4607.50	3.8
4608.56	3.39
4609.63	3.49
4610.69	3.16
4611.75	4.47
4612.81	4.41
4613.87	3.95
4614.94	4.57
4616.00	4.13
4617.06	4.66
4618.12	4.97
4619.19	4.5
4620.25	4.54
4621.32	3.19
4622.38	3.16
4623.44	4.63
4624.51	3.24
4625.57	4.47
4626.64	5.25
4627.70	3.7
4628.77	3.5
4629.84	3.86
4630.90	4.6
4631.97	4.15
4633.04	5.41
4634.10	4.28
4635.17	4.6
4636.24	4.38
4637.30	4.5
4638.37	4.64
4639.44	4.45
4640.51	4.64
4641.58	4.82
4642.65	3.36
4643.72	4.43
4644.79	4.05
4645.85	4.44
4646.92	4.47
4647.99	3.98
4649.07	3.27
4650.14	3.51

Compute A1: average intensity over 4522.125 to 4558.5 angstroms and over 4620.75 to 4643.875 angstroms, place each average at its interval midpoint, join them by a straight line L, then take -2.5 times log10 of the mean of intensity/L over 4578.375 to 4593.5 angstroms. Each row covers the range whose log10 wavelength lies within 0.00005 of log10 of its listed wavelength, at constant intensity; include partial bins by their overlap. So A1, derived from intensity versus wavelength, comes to -0.094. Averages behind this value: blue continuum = 4.17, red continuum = 4.24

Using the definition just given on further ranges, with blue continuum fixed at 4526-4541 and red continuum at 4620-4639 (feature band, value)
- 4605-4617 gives 0.08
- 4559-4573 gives 0.03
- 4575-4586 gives -0.08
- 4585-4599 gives -0.13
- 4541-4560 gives -0.02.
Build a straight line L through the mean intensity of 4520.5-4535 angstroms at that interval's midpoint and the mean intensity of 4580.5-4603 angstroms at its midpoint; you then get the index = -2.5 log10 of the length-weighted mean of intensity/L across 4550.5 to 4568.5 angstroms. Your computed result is 0.064 mag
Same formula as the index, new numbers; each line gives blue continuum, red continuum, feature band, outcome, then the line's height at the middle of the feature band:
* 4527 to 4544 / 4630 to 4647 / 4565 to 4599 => -0.076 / 4.21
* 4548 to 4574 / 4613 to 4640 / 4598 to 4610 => 0.108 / 4.27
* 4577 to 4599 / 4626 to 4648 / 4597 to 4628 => 0.092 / 4.45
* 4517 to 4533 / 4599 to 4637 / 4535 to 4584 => 0.002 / 4.16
